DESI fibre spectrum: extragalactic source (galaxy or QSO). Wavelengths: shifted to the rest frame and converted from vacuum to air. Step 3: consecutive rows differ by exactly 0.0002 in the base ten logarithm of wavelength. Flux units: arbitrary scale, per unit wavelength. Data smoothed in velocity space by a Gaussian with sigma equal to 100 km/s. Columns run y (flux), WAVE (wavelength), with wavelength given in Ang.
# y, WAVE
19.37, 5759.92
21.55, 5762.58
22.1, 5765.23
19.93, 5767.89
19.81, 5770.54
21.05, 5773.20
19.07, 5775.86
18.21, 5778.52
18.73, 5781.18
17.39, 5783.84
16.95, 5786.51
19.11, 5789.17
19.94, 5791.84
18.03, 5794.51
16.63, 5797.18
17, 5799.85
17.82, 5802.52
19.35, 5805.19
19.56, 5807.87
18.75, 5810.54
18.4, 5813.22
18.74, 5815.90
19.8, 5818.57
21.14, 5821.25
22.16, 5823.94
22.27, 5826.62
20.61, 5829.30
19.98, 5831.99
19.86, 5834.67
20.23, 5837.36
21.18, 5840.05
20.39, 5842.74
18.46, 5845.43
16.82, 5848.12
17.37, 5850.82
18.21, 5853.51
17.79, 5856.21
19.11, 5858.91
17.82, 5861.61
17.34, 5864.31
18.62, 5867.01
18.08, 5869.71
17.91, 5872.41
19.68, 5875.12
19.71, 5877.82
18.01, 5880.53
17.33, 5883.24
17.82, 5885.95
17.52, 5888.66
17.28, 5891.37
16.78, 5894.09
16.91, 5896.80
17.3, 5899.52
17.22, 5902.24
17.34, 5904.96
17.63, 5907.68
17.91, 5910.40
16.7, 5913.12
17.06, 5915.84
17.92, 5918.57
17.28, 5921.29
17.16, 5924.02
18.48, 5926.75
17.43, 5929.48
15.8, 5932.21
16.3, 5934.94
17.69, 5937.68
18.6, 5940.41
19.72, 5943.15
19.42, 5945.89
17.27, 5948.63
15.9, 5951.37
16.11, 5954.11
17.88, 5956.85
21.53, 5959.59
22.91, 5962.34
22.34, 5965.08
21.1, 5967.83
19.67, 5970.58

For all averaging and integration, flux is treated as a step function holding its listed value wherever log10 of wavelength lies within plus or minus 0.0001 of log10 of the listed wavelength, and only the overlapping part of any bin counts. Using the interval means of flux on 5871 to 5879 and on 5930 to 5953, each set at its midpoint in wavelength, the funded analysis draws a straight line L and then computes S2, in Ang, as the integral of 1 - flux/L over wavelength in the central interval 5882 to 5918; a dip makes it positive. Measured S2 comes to 2.3 Ang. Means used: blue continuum 19.1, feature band 17.3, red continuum 17.6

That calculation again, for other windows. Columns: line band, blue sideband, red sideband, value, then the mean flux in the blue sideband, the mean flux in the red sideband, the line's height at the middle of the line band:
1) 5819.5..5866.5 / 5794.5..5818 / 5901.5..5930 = -3.63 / 18.3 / 17.5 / 18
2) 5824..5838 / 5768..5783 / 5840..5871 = -1.59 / 19.4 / 18.3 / 18.6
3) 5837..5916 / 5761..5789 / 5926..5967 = 3.67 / 19.5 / 18.5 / 18.9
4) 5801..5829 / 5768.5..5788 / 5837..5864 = -1.65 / 18.8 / 18.6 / 18.7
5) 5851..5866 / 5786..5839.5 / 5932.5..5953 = 0.62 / 19.4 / 17.7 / 18.8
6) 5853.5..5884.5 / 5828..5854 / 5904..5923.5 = 0.48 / 19.3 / 17.4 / 18.6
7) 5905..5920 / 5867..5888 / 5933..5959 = 0.50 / 18.4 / 17.7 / 18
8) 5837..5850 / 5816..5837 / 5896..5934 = 0.50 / 20.7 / 17.3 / 20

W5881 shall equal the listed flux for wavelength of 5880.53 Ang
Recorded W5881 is 18.01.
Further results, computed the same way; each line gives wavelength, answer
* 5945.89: 19.42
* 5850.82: 17.37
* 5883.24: 17.33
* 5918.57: 17.92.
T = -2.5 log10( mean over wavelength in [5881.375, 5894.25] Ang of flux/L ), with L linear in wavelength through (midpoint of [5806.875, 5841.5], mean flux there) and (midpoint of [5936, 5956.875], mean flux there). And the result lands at 0.09 mag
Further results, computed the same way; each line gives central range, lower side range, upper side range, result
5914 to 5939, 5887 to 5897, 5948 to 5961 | 0.018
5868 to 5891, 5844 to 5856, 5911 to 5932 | -0.039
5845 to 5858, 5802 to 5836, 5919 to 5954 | 0.091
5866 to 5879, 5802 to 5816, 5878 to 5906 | -0.062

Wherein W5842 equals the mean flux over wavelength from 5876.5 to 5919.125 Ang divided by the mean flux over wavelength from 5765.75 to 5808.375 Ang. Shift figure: 0.9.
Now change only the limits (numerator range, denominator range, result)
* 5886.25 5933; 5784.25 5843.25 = 0.89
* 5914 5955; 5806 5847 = 0.87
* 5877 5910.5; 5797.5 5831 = 0.90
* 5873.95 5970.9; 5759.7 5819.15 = 0.95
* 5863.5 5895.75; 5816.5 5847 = 0.88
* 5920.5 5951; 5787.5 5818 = 0.96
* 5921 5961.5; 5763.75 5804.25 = 0.95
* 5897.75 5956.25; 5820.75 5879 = 0.90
